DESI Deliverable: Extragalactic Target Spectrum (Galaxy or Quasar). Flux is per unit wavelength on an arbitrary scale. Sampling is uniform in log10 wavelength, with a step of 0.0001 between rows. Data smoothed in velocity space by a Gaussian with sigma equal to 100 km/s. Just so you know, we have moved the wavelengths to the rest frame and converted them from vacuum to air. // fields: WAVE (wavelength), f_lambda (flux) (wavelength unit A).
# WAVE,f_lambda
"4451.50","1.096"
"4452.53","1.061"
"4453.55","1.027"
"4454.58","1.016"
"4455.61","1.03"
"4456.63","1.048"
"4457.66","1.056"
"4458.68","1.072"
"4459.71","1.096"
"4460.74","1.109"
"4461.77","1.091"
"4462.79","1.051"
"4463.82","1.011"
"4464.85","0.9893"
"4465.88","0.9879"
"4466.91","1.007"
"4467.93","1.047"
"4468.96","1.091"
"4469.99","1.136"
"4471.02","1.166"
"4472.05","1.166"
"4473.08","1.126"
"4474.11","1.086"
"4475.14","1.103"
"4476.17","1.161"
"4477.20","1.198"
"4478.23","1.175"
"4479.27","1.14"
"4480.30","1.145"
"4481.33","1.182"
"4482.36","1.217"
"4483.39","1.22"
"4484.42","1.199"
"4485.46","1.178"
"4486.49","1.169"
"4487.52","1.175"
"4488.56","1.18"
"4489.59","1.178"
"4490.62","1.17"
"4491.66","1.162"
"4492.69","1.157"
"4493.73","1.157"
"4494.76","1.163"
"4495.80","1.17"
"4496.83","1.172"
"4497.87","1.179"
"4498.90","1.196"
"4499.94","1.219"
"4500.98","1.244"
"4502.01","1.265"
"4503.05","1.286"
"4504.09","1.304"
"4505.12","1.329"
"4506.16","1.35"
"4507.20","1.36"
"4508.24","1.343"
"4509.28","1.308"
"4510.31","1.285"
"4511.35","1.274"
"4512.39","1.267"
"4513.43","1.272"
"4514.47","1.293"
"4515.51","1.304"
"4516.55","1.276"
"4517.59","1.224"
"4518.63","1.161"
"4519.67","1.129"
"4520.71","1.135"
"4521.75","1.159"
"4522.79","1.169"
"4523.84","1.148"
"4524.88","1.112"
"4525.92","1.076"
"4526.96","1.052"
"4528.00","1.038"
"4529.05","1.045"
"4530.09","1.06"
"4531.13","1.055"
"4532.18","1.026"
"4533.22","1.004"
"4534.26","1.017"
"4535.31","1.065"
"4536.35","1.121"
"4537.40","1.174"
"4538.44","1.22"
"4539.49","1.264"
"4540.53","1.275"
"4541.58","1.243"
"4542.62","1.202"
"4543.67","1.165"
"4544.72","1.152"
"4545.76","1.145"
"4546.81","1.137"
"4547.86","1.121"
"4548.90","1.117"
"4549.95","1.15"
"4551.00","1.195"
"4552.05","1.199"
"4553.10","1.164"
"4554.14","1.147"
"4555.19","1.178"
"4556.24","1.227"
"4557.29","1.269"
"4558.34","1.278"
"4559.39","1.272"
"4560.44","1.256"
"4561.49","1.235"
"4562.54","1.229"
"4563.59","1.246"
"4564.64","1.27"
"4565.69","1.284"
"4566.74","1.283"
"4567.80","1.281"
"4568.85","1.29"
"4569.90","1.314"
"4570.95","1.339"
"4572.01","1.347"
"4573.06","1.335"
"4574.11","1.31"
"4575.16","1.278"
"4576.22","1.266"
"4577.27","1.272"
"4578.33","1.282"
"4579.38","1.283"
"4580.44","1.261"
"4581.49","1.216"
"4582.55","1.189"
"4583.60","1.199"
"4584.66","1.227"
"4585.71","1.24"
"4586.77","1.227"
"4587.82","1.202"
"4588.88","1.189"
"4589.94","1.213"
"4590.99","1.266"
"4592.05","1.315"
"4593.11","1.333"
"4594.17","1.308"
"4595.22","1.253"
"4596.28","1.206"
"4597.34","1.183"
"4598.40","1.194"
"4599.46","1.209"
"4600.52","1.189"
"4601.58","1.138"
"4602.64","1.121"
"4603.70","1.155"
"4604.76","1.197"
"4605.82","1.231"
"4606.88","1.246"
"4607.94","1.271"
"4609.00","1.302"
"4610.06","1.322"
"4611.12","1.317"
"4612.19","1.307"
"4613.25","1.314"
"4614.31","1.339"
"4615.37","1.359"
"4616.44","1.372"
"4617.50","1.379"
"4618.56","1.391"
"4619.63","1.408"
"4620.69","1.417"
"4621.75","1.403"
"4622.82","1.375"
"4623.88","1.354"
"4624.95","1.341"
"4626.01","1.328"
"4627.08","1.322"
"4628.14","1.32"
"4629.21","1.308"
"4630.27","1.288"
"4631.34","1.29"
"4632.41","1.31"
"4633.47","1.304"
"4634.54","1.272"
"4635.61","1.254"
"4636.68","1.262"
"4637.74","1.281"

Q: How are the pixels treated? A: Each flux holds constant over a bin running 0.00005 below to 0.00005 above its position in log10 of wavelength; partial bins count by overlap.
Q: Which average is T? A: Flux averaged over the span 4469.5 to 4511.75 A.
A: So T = 1.2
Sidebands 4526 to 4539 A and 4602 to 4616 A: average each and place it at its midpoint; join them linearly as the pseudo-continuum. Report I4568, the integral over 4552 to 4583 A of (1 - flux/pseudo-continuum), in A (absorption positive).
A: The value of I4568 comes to -2.64 A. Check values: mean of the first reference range 1.07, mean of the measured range 1.26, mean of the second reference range 1.27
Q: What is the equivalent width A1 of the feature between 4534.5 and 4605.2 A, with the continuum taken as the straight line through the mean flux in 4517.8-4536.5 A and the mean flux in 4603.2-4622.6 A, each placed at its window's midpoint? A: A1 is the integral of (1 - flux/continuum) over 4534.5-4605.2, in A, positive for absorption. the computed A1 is -1.3 A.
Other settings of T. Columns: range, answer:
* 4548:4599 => 1.25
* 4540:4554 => 1.17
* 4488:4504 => 1.2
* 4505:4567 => 1.19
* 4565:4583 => 1.28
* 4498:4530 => 1.22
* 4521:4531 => 1.09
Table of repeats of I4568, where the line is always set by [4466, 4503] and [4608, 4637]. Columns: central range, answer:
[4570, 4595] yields 0.32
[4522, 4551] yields 2.38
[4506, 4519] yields -0.97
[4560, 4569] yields -0.02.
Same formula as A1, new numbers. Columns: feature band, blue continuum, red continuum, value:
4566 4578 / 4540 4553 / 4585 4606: -1.03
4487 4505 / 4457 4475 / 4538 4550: -1.35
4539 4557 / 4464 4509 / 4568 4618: 0.64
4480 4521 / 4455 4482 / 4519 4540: -4.70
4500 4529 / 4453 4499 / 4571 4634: -1.36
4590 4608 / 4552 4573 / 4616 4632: 1.25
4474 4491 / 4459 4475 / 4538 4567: -1.07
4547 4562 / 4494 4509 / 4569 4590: 0.71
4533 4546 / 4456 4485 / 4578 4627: 0.37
